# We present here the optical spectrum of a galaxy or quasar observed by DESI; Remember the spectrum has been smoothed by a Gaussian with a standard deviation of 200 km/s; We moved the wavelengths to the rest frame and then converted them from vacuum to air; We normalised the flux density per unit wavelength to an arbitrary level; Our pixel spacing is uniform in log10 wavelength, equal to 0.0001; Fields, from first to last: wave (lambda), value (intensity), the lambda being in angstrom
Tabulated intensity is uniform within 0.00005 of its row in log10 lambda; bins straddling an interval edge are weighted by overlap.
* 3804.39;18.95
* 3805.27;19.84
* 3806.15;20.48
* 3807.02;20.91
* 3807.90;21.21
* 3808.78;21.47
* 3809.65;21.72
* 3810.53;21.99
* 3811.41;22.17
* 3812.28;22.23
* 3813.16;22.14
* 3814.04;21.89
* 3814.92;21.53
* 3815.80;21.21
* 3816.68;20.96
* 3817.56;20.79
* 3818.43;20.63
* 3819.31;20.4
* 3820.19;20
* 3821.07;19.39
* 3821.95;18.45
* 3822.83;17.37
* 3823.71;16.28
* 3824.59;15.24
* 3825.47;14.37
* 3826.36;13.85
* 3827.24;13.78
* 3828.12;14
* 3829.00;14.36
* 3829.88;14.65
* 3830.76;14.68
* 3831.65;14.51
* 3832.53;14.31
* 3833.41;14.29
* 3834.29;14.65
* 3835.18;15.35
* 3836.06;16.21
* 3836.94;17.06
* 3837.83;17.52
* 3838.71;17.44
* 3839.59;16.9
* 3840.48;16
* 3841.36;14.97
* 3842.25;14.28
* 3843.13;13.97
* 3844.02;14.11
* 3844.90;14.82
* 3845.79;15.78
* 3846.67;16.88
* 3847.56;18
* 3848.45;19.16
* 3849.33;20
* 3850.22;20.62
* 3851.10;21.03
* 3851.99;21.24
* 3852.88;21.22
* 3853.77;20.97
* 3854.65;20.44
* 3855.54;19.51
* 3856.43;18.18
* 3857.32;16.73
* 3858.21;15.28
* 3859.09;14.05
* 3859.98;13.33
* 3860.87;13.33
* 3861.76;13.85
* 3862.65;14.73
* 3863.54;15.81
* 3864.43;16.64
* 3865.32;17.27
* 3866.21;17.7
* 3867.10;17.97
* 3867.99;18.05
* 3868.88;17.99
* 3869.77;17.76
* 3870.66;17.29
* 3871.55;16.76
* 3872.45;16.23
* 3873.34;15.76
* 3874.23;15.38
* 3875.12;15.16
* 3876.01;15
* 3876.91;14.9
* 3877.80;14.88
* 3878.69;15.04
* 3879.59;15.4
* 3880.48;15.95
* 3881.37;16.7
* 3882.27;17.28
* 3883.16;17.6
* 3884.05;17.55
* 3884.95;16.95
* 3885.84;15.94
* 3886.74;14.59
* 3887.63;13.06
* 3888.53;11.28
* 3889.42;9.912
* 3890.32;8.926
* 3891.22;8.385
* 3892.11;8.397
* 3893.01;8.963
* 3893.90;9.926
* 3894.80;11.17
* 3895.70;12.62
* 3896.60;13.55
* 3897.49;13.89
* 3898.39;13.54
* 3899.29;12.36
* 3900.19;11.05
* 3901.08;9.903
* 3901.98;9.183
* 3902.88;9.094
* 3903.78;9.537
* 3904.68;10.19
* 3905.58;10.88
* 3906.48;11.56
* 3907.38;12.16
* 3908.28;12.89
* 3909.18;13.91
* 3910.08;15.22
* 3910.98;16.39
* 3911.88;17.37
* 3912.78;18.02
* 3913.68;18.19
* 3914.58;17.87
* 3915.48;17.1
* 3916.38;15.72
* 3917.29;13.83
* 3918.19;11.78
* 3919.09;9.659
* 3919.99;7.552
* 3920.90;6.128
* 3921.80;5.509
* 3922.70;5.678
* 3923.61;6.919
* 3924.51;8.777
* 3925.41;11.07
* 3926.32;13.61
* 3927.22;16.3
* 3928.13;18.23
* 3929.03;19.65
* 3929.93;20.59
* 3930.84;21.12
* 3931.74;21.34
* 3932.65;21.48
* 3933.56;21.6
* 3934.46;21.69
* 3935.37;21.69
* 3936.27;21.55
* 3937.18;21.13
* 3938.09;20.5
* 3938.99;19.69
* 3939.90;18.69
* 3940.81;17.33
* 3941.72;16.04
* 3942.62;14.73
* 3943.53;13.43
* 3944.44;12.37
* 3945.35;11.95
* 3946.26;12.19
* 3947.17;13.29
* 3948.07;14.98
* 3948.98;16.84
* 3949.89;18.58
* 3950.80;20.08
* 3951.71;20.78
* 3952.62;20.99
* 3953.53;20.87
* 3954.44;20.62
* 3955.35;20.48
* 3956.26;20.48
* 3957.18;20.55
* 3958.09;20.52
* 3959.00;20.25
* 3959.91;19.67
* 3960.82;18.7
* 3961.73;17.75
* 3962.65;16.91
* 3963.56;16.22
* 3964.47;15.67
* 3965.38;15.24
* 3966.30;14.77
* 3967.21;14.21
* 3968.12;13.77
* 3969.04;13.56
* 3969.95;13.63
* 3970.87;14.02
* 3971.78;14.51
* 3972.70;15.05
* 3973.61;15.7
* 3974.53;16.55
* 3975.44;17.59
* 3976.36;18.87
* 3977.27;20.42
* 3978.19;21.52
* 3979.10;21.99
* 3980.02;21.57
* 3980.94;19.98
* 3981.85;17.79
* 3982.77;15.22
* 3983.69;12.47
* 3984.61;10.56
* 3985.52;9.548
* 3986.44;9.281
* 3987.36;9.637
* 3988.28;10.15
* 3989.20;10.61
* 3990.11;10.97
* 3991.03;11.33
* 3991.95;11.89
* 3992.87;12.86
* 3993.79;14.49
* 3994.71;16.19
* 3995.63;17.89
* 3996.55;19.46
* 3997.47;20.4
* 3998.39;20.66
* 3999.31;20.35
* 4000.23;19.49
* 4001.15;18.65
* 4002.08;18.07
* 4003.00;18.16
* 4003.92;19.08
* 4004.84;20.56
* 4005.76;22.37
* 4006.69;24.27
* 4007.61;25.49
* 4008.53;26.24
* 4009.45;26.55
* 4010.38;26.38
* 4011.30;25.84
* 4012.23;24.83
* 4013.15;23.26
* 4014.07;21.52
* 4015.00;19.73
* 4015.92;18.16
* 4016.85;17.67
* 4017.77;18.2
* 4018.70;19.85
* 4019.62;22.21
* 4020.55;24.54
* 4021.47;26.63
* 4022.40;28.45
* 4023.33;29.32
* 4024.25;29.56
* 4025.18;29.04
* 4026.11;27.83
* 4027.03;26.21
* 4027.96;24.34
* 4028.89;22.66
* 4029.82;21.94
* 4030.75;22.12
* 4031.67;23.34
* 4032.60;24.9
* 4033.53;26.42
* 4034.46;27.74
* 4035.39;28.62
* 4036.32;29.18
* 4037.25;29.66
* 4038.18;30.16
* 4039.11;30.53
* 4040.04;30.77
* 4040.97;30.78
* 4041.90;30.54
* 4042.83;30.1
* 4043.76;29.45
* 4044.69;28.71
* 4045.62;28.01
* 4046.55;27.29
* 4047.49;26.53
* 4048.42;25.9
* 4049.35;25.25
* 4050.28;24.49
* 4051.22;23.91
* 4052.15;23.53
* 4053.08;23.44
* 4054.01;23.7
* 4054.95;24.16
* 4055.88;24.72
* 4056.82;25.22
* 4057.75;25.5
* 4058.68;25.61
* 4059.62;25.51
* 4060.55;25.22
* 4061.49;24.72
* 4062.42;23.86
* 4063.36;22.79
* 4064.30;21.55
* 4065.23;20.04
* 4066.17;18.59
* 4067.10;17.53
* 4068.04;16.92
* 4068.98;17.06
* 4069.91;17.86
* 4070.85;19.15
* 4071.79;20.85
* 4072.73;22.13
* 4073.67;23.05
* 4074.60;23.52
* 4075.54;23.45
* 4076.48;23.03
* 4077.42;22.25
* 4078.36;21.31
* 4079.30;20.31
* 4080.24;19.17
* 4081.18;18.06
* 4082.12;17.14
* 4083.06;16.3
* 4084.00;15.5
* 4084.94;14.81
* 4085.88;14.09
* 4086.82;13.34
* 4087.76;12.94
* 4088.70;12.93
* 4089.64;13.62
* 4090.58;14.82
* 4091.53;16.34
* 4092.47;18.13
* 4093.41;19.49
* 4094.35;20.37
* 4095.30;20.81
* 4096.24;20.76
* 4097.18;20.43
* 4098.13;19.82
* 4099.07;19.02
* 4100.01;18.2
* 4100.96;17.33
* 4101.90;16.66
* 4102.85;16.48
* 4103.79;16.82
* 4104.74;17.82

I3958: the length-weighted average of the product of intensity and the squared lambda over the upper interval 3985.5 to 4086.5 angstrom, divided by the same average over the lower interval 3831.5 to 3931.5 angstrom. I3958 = 1.63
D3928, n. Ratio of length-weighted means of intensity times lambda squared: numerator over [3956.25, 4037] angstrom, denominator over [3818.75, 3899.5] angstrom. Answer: 1.34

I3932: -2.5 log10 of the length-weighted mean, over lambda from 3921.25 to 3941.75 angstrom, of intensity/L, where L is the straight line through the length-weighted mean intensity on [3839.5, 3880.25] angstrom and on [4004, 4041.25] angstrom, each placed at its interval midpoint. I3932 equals 0.21 mag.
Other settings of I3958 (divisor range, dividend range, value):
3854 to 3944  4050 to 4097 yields 1.49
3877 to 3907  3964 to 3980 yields 1.36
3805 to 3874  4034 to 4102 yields 1.41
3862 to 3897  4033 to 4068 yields 1.91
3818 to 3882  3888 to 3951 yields 0.88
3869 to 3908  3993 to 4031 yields 1.79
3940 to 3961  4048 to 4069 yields 1.38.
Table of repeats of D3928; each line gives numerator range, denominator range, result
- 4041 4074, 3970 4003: 1.56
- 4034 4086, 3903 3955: 1.62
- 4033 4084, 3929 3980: 1.41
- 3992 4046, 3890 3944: 1.78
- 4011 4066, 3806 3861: 1.58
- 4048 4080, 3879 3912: 1.92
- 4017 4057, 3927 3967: 1.50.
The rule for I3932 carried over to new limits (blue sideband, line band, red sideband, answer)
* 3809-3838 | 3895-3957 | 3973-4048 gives 0.30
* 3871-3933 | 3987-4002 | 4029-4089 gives 0.24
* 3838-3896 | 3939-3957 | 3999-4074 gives 0.15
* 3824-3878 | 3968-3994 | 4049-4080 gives 0.34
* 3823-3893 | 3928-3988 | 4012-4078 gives 0.17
